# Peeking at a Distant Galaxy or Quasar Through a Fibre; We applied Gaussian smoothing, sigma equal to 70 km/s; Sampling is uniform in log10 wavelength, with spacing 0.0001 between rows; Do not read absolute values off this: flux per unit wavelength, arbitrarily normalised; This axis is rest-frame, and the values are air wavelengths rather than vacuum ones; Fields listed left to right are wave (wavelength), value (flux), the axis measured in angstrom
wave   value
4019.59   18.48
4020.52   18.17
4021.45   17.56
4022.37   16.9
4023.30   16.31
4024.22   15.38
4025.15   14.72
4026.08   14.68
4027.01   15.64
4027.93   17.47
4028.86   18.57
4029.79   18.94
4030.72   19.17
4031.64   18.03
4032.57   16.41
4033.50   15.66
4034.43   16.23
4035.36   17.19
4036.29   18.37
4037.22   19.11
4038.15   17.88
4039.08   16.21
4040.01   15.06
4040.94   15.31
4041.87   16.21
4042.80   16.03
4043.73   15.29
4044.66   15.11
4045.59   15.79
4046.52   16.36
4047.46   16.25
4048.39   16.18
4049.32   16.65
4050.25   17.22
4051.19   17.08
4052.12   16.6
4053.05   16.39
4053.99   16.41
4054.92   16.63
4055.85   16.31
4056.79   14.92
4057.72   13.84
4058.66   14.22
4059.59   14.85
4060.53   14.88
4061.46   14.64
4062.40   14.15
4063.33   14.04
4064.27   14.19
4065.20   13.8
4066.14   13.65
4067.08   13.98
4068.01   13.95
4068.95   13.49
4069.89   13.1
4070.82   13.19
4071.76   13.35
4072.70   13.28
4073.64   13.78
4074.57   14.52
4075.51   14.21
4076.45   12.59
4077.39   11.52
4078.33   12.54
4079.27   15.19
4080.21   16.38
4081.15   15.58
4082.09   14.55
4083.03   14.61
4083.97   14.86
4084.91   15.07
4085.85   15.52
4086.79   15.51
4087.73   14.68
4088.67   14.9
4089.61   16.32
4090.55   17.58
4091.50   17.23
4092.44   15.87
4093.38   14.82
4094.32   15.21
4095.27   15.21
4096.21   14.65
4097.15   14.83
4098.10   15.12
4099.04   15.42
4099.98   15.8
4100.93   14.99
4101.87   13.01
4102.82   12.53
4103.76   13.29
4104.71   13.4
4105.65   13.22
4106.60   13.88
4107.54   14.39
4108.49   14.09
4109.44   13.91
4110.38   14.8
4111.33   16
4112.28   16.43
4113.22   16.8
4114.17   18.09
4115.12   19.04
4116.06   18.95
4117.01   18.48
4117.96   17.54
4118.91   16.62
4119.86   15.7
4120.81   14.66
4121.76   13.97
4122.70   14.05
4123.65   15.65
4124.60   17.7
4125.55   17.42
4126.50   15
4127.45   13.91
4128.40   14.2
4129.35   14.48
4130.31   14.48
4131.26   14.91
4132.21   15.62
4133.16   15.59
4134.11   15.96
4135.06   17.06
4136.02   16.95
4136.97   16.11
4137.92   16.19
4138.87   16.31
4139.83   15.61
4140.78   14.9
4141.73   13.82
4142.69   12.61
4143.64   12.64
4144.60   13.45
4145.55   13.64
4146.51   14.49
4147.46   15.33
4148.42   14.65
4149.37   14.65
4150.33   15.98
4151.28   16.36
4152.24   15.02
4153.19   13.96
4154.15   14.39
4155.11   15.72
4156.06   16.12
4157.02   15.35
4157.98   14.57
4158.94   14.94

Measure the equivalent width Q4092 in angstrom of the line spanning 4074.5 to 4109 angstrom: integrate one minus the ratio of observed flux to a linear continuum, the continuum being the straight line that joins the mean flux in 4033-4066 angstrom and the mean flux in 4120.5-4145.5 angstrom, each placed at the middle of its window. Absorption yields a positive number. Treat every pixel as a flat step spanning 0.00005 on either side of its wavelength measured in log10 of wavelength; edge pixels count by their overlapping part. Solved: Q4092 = 1.75 angstrom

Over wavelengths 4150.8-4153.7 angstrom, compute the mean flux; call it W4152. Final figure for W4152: 15.1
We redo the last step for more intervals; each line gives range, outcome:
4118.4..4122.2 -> 15.2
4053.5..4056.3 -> 16.5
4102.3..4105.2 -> 13.1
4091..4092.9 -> 16.5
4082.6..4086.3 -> 15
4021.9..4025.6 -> 15.9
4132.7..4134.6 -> 15.8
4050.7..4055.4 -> 16.6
